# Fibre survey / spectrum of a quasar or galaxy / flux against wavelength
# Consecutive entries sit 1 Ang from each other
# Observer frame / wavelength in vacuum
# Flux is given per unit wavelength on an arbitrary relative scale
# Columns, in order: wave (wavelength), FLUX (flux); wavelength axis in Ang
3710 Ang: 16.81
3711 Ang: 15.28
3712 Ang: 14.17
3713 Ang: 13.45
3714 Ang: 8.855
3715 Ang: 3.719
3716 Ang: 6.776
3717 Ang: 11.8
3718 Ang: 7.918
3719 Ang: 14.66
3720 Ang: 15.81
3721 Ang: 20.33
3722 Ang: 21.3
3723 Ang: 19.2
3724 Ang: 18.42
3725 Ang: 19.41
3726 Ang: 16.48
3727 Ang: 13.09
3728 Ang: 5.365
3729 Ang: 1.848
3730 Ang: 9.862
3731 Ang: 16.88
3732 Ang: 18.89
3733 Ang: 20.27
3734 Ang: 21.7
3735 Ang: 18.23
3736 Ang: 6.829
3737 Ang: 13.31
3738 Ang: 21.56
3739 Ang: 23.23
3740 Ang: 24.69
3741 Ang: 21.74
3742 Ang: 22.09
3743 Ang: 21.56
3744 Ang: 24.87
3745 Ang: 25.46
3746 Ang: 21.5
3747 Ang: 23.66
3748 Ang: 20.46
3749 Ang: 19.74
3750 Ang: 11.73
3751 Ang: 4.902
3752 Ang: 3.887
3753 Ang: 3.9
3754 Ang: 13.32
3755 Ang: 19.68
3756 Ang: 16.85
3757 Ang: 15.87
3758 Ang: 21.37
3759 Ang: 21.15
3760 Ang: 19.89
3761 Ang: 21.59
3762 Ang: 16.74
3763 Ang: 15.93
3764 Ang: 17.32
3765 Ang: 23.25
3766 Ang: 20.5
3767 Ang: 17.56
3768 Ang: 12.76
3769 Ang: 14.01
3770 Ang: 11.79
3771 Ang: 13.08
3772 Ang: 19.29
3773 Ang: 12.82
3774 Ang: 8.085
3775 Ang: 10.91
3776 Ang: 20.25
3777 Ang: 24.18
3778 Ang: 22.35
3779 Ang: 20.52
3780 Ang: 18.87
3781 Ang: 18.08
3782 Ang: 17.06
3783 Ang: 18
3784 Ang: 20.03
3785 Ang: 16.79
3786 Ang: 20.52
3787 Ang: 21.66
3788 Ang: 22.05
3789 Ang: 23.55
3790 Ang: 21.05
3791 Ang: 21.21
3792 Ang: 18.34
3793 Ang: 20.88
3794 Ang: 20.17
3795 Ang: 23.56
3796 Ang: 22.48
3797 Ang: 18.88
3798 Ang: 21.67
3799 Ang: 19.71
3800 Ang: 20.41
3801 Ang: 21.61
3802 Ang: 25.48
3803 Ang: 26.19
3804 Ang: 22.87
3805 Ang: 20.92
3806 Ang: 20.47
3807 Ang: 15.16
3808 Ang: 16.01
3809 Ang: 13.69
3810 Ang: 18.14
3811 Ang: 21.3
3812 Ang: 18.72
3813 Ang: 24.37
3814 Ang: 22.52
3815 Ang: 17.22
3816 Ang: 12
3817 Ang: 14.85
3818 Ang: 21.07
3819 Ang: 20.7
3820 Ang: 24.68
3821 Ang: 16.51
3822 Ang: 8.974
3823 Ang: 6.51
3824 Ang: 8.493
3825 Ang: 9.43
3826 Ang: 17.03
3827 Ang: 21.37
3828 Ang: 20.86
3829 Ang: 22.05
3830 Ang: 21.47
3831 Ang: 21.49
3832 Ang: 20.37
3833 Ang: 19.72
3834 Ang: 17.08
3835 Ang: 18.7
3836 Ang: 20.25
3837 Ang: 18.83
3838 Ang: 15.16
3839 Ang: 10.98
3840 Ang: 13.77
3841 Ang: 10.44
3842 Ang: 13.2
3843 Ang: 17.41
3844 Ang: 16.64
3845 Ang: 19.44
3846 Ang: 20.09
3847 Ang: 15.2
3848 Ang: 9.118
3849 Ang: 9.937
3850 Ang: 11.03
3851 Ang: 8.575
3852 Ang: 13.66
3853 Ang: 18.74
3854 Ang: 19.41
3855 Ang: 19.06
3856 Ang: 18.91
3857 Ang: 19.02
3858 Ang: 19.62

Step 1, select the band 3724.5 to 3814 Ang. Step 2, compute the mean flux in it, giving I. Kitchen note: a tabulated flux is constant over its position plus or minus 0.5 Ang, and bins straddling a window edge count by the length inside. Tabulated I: 18.2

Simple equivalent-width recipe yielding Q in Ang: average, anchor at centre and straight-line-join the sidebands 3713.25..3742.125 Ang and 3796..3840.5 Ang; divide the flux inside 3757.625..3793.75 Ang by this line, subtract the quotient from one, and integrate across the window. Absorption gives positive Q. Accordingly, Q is -3.2 Ang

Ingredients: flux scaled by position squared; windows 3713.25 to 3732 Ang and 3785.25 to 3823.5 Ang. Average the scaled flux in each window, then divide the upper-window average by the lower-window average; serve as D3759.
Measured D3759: 1.57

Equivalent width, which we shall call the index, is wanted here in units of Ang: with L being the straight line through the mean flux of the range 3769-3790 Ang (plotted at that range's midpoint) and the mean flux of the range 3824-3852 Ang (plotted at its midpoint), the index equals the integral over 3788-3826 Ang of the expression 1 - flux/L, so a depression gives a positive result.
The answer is -4.0 Ang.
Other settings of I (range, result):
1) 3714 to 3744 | 15.8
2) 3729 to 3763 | 17.5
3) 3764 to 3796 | 18.5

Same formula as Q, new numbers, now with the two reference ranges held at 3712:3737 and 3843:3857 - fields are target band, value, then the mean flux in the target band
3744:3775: -4.44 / 16.3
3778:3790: -4.31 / 19.9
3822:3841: -1.45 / 16.5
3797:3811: -4.93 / 20.2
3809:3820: -2.94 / 19.1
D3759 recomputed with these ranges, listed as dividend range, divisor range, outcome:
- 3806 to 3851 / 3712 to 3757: 1.11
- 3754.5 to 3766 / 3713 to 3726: 1.39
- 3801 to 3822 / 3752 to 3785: 1.18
